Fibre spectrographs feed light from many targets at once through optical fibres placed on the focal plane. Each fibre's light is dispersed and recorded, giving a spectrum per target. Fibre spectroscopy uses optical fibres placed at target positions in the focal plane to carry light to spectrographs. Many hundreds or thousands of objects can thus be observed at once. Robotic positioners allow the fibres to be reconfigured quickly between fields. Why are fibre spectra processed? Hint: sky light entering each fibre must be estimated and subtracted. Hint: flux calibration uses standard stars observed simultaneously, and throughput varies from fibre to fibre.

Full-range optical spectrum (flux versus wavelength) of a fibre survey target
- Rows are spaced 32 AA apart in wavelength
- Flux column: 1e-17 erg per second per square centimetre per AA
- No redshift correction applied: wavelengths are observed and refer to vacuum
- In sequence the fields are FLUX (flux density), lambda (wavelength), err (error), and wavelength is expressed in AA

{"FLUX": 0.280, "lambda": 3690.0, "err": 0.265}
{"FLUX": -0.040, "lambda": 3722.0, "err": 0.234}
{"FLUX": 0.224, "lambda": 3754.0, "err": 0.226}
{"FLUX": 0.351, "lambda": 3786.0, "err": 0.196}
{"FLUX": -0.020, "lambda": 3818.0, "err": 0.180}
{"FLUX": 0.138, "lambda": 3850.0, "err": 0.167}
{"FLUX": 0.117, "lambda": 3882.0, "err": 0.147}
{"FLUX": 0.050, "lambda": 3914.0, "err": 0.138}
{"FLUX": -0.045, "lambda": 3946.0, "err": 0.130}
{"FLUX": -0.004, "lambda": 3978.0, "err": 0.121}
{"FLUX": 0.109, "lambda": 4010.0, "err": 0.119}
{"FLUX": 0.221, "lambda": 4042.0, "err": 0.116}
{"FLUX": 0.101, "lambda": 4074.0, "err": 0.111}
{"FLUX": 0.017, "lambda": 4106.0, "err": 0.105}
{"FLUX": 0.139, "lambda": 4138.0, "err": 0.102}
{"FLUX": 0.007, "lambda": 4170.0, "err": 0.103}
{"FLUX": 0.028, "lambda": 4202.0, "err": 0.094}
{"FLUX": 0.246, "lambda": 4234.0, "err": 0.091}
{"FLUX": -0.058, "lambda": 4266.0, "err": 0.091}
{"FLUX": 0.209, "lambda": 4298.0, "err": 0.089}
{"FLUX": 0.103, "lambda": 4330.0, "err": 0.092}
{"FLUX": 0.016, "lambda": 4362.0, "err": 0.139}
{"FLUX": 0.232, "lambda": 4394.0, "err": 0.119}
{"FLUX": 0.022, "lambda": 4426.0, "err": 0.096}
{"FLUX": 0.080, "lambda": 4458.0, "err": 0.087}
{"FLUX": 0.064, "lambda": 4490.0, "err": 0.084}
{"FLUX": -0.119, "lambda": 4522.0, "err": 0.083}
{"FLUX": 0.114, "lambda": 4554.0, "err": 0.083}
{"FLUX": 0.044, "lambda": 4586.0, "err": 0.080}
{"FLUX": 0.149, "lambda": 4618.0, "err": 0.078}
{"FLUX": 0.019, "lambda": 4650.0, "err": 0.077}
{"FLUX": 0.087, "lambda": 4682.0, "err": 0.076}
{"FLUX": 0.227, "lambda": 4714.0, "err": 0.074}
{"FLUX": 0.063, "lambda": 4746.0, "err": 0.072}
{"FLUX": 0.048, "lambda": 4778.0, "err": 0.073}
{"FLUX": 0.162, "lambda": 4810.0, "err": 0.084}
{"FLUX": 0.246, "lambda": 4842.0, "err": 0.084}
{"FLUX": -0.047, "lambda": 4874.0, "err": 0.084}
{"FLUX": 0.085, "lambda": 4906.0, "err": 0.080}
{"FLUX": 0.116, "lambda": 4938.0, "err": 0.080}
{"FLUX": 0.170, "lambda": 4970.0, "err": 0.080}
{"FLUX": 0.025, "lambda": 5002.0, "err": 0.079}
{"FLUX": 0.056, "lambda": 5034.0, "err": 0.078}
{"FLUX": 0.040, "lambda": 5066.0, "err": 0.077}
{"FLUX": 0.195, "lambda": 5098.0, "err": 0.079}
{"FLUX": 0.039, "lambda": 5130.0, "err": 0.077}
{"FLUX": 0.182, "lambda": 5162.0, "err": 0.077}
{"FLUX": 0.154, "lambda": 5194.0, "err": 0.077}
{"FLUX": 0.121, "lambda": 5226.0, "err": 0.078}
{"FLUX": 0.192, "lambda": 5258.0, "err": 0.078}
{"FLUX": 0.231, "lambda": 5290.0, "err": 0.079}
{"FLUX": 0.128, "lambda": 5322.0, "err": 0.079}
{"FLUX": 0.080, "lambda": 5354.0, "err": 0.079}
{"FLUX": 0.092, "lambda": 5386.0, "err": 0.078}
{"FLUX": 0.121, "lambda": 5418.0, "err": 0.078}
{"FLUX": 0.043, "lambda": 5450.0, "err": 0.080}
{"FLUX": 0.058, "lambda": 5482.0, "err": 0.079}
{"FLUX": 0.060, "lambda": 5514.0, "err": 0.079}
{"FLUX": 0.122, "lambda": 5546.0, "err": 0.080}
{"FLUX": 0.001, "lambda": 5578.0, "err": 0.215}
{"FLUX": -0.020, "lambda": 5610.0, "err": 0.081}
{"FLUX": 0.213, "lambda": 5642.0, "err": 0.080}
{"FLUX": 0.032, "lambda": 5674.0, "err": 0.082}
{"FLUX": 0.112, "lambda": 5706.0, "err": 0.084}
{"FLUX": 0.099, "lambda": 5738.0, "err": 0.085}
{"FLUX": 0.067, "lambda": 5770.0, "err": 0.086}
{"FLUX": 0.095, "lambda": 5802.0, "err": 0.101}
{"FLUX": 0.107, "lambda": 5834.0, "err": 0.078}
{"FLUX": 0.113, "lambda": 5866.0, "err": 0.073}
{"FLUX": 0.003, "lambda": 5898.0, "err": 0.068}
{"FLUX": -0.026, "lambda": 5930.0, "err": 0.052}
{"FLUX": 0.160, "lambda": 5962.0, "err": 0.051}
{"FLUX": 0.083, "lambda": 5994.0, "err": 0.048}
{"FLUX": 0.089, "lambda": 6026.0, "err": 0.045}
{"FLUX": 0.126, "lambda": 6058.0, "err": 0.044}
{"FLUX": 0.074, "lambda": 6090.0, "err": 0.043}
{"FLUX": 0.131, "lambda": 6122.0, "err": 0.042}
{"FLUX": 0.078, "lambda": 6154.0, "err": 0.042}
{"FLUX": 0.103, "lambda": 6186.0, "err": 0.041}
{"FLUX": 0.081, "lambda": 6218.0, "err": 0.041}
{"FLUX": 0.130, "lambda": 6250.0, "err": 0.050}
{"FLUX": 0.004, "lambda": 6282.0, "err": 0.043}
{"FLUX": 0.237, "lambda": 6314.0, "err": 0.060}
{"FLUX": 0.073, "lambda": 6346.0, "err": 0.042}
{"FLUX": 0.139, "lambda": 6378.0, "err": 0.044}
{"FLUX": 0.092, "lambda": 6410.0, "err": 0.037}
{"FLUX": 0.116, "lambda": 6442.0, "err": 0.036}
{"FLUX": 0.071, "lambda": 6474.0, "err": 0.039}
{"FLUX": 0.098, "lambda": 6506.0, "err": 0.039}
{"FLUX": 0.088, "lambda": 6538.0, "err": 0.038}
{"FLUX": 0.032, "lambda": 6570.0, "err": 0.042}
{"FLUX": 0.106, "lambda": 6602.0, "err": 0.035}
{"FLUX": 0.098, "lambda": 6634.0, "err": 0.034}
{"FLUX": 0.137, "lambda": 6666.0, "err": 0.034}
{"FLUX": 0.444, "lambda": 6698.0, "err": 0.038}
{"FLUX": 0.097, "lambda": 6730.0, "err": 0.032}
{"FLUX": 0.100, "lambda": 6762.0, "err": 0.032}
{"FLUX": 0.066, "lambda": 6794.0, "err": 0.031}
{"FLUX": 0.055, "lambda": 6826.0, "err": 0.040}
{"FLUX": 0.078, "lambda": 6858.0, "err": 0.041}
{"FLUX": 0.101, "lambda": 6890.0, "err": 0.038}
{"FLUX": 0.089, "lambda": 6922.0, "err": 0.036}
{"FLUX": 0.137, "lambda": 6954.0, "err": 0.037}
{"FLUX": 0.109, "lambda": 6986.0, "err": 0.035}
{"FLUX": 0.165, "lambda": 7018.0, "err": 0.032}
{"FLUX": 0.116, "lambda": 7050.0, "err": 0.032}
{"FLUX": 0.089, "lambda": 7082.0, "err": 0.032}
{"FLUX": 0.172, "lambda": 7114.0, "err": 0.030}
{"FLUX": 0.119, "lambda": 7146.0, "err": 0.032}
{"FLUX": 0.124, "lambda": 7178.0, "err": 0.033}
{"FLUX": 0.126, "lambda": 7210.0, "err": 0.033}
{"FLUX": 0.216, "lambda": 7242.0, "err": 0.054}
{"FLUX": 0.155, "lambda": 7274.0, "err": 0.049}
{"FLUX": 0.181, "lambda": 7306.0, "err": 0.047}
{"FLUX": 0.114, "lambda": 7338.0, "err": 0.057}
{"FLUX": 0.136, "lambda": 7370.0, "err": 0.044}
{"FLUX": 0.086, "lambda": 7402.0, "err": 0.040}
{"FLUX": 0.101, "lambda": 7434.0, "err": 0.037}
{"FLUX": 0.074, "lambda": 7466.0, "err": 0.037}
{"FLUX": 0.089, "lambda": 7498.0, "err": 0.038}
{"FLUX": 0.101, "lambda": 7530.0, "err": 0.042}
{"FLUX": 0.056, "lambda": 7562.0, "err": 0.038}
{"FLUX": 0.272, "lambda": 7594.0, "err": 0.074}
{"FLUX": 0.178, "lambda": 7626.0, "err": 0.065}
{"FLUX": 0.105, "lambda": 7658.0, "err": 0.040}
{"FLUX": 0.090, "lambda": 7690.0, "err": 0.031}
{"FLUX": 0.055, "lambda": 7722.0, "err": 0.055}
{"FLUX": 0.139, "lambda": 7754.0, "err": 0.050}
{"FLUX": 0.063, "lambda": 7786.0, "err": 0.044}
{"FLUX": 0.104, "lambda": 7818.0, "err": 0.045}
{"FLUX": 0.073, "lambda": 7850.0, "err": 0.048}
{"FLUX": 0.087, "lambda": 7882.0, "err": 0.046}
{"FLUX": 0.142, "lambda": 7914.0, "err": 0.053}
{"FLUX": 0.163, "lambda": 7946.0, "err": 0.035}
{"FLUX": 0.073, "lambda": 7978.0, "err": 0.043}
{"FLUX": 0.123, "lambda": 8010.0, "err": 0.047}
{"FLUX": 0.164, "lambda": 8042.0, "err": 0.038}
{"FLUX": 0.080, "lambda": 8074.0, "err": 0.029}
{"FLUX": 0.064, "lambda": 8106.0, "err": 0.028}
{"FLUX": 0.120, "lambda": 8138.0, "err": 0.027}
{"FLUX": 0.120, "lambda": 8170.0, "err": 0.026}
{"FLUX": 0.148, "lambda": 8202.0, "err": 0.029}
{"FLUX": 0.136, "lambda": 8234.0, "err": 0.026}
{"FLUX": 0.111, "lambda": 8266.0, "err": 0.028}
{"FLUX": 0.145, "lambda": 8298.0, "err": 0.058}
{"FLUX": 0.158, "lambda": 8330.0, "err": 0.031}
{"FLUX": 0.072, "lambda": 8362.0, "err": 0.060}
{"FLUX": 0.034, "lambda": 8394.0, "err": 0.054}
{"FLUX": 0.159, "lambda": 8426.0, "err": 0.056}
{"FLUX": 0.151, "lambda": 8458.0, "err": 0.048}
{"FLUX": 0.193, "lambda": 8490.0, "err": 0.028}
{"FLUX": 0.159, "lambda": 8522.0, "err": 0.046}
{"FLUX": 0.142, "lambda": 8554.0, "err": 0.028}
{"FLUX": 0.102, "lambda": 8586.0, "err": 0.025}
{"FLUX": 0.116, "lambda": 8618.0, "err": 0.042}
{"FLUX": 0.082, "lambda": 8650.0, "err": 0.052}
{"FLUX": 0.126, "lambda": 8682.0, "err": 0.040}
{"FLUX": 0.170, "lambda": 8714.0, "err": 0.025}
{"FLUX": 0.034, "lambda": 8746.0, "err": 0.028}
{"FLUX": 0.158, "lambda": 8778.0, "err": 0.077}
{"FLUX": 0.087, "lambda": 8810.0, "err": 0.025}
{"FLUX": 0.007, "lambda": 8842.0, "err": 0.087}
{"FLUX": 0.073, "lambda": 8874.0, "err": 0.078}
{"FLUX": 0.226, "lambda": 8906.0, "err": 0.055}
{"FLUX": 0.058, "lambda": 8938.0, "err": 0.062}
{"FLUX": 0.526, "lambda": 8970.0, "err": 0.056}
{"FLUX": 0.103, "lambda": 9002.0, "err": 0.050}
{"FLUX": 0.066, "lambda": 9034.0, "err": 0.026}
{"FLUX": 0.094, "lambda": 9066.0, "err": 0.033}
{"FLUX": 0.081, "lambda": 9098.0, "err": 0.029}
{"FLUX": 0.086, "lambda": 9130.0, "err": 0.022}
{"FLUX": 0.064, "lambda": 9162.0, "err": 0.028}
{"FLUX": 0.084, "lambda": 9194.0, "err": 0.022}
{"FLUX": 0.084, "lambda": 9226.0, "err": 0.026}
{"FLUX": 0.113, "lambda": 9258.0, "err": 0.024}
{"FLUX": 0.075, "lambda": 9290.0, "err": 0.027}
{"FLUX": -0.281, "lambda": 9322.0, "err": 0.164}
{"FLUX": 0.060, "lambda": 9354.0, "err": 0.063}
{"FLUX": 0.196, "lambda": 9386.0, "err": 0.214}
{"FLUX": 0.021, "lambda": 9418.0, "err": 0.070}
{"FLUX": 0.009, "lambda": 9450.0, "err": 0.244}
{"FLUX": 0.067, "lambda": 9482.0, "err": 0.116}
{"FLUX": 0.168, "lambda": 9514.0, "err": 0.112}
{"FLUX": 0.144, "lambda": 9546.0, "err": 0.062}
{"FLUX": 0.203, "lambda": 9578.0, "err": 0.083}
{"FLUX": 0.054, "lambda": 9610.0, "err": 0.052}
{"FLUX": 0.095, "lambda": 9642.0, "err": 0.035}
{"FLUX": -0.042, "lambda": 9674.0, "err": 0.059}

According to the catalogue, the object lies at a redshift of 0.79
